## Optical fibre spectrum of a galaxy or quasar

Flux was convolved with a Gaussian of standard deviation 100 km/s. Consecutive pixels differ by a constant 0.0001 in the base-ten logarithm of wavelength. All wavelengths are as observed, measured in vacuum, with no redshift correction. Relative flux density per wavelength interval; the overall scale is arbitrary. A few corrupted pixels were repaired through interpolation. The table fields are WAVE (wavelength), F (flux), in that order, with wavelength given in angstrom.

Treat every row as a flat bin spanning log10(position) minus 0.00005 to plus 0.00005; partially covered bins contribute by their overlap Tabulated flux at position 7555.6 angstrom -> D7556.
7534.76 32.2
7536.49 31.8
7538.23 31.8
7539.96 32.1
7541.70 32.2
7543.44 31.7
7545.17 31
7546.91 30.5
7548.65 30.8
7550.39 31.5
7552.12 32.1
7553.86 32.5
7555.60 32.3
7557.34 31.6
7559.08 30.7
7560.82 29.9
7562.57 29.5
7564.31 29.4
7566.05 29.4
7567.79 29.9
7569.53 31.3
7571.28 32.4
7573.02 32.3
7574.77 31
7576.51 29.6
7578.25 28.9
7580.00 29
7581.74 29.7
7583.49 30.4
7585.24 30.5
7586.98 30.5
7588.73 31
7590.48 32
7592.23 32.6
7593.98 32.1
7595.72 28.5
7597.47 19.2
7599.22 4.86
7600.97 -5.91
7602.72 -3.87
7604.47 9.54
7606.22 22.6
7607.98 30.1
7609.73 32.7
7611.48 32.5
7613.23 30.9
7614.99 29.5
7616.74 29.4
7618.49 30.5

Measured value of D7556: 32.3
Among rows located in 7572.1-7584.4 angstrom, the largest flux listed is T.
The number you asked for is 32.3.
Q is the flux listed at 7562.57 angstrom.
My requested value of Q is 29.5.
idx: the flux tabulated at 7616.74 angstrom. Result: 29.4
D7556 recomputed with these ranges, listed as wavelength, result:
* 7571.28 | 32.4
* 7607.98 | 30.1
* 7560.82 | 29.9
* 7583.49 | 30.4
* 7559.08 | 30.7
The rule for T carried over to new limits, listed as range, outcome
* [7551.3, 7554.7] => 32.5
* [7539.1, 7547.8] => 32.2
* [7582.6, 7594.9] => 32.6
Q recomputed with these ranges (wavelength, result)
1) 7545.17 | 31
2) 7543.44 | 31.7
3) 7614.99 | 29.5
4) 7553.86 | 32.5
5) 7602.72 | -3.87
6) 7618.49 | 30.5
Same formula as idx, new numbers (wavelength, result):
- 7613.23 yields 30.9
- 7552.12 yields 32.1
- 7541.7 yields 32.2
